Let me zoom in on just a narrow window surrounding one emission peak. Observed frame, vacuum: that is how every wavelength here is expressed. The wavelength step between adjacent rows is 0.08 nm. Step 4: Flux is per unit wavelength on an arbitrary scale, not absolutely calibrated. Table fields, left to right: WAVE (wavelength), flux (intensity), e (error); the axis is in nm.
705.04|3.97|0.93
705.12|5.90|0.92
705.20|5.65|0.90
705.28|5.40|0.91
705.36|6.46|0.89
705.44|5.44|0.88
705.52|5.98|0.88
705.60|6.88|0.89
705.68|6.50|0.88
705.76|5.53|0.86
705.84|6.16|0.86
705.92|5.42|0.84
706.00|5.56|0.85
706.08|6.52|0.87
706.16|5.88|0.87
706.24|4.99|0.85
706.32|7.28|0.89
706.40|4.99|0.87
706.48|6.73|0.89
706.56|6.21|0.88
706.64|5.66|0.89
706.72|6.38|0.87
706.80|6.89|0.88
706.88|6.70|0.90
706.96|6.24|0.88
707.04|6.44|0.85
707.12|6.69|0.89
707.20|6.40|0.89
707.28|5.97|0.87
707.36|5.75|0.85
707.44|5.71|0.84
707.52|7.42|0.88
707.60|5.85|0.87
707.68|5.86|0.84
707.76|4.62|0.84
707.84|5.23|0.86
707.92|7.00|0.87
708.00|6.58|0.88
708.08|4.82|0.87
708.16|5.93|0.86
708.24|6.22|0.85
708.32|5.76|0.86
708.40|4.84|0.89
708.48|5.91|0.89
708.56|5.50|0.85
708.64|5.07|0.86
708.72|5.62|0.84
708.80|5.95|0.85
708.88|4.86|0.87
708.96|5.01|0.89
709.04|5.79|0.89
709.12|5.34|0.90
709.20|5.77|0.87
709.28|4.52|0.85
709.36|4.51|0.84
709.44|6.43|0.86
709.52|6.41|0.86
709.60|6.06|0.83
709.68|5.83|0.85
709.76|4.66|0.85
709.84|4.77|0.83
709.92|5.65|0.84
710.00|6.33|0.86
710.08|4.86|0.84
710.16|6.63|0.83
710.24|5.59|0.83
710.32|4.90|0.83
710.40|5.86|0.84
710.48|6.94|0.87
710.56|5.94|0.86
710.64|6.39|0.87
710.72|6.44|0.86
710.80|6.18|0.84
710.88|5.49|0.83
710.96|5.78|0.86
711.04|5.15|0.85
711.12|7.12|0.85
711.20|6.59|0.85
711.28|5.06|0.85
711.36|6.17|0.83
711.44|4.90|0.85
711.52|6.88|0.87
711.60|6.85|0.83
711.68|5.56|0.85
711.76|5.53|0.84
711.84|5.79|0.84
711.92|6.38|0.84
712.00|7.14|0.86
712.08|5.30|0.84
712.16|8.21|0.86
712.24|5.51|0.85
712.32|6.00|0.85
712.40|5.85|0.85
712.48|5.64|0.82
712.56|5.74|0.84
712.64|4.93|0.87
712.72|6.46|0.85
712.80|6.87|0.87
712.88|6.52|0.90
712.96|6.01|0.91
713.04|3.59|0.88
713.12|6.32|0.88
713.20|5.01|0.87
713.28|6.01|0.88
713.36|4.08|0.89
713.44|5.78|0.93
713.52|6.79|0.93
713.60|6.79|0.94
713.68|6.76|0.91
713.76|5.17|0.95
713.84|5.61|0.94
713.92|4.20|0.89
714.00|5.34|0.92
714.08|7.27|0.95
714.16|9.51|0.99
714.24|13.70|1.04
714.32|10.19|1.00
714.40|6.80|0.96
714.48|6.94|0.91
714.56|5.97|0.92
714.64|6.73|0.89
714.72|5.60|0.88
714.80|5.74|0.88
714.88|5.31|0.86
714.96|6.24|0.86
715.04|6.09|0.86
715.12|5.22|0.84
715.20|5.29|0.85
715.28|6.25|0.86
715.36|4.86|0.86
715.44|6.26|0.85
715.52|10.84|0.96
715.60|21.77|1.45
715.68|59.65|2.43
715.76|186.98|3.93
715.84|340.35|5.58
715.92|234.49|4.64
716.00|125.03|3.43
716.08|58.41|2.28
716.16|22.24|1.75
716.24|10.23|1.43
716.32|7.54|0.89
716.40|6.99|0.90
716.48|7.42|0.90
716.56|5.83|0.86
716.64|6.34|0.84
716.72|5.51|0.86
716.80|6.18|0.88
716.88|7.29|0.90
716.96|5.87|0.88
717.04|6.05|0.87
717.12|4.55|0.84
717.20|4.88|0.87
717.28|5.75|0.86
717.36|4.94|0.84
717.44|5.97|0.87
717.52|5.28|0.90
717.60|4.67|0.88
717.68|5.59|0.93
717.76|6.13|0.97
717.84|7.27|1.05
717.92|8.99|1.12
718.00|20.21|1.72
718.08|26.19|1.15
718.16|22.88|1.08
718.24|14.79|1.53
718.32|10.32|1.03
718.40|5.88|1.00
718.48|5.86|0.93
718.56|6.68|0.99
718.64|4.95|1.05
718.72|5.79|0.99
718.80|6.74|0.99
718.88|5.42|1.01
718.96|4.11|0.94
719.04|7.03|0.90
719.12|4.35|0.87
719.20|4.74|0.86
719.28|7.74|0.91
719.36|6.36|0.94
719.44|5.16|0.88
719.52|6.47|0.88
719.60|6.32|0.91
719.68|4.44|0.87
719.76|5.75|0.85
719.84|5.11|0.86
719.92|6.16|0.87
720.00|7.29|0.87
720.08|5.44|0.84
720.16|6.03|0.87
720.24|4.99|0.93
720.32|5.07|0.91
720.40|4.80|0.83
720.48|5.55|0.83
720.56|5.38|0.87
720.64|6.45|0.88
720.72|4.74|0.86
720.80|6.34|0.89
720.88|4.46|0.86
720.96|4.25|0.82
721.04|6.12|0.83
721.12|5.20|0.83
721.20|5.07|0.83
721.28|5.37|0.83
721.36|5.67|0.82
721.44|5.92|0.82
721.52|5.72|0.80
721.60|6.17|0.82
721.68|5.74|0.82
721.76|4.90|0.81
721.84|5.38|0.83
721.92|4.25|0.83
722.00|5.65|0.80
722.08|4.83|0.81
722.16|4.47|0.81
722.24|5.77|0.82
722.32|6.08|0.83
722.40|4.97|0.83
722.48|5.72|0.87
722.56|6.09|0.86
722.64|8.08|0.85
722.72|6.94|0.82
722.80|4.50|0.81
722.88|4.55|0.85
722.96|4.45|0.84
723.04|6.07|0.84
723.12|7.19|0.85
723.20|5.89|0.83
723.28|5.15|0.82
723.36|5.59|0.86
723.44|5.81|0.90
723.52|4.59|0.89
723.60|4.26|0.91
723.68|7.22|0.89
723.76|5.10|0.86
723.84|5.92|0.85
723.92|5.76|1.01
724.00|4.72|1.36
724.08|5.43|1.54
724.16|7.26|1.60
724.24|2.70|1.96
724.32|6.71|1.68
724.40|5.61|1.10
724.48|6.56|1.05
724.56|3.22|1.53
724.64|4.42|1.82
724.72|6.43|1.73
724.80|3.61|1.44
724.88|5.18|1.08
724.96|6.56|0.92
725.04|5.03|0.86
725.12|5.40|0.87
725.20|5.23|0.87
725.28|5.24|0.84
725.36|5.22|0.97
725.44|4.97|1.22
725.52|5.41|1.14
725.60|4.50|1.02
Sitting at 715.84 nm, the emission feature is Halpha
